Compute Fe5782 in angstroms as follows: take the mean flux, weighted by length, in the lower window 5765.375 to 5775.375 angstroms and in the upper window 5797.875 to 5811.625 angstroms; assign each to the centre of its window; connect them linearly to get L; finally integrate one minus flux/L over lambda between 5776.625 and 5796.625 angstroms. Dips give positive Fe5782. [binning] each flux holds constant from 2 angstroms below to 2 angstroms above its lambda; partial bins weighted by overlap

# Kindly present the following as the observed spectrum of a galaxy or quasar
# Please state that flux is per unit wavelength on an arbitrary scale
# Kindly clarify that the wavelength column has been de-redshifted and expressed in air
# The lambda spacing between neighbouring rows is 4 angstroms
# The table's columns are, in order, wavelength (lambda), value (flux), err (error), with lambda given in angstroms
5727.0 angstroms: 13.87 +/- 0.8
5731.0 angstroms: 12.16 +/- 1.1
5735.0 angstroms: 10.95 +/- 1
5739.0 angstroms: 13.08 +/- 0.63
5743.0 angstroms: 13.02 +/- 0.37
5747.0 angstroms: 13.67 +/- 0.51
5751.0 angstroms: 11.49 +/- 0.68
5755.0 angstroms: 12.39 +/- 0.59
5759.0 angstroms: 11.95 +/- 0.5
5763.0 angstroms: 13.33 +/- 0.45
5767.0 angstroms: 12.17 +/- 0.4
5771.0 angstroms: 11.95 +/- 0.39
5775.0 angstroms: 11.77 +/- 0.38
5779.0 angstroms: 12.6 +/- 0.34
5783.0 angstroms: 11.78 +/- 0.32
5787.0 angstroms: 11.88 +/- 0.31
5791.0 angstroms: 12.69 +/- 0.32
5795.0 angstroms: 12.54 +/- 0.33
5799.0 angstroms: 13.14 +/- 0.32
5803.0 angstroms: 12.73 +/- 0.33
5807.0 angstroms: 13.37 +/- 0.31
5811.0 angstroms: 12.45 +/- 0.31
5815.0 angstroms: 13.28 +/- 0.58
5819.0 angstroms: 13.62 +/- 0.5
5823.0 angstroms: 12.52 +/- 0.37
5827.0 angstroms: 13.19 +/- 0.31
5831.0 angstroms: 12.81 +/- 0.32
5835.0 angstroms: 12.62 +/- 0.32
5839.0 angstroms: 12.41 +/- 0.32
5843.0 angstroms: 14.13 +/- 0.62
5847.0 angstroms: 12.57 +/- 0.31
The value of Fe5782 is 0.3 angstroms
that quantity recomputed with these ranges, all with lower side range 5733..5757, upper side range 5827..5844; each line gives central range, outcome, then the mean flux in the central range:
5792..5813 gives -0.1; 12.8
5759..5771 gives 0.1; 12.5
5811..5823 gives -0.3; 13.1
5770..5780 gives 0.4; 12.1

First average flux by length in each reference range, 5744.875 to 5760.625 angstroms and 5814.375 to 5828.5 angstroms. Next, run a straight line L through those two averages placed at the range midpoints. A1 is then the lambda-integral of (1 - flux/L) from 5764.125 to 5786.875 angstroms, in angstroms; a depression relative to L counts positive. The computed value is 1.0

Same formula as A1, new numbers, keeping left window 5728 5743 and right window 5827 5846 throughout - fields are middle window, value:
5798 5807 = -0.2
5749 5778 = 0.8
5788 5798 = 0.1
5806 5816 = -0.1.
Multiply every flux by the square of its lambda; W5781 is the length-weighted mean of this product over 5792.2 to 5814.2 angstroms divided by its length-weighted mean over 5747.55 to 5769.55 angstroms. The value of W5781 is 1.06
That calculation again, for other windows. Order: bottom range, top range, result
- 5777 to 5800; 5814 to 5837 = 1.06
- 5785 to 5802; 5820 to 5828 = 1.04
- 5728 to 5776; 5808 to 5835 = 1.07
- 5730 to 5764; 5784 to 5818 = 1.05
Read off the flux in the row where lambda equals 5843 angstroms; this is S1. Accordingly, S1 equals 14.13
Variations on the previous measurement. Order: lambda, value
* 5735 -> 10.95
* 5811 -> 12.45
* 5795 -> 12.54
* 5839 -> 12.41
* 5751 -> 11.49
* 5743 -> 13.02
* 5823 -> 12.52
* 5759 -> 11.95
